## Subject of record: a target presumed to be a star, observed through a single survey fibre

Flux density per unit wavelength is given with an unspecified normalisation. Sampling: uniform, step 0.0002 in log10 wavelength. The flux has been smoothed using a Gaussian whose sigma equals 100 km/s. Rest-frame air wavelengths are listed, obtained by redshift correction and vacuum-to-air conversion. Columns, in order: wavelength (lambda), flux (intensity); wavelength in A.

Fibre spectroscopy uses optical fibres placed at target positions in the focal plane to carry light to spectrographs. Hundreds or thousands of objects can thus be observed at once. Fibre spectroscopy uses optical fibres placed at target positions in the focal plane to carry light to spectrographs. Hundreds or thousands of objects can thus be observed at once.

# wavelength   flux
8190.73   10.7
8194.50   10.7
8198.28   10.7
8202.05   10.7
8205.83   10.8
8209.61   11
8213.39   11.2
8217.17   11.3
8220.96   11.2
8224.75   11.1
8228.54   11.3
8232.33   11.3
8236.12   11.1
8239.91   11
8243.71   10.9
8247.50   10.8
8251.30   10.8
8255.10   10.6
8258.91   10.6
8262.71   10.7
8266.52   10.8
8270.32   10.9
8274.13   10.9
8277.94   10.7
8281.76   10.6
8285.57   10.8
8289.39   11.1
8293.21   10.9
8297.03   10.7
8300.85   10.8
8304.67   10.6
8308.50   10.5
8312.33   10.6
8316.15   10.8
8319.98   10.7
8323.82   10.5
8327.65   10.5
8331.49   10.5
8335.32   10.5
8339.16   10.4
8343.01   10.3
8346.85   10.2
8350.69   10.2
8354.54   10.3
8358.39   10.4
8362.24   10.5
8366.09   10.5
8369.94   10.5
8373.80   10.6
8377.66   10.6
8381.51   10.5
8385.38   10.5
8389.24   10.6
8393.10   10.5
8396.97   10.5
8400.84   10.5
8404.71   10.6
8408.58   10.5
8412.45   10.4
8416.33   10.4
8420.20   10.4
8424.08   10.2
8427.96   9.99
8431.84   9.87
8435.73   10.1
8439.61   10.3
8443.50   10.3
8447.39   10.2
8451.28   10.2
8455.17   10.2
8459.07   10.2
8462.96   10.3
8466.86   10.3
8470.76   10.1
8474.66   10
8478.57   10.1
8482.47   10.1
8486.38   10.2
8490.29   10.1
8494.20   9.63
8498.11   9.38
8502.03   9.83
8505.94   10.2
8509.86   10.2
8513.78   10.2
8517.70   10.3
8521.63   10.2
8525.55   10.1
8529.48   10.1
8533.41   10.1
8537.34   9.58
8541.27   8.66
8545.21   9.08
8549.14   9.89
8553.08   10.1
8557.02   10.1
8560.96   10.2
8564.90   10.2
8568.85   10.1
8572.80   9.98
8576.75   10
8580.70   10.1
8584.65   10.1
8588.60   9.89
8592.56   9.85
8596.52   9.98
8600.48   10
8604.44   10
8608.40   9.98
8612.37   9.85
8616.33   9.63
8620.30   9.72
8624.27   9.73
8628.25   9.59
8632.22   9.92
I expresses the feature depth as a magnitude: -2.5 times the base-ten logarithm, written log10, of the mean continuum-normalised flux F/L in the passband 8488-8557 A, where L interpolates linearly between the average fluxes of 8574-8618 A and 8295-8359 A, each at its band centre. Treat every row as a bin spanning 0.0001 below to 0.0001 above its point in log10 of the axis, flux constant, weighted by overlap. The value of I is 0.025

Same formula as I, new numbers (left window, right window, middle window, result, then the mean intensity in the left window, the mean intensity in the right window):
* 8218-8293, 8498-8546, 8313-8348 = 0.01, 10.9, 9.88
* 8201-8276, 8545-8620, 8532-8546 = 0.08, 11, 9.97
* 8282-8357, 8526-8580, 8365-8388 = -0.01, 10.6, 9.86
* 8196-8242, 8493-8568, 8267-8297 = 0.00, 11.1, 9.9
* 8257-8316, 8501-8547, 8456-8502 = 0.00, 10.7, 9.88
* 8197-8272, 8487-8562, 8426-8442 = 0.02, 10.9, 9.89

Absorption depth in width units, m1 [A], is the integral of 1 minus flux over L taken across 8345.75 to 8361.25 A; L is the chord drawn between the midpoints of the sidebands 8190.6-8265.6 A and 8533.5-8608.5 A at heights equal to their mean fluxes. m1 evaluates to 0.4 A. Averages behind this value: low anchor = 10.9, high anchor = 9.89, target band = 10.3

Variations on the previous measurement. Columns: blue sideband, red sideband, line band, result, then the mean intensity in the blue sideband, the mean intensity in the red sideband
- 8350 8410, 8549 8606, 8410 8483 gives 1.0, 10.5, 10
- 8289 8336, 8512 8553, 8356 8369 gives 0.0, 10.7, 9.83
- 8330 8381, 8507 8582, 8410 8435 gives 0.1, 10.4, 9.96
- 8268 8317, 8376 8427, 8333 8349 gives 0.4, 10.8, 10.5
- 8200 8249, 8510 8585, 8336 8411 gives 0.6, 11.1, 9.95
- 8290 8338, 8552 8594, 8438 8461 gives 0.2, 10.6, 10.1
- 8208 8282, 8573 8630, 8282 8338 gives 0.4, 10.9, 9.89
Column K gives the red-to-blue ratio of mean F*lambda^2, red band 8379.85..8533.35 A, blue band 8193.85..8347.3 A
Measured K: 1.0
